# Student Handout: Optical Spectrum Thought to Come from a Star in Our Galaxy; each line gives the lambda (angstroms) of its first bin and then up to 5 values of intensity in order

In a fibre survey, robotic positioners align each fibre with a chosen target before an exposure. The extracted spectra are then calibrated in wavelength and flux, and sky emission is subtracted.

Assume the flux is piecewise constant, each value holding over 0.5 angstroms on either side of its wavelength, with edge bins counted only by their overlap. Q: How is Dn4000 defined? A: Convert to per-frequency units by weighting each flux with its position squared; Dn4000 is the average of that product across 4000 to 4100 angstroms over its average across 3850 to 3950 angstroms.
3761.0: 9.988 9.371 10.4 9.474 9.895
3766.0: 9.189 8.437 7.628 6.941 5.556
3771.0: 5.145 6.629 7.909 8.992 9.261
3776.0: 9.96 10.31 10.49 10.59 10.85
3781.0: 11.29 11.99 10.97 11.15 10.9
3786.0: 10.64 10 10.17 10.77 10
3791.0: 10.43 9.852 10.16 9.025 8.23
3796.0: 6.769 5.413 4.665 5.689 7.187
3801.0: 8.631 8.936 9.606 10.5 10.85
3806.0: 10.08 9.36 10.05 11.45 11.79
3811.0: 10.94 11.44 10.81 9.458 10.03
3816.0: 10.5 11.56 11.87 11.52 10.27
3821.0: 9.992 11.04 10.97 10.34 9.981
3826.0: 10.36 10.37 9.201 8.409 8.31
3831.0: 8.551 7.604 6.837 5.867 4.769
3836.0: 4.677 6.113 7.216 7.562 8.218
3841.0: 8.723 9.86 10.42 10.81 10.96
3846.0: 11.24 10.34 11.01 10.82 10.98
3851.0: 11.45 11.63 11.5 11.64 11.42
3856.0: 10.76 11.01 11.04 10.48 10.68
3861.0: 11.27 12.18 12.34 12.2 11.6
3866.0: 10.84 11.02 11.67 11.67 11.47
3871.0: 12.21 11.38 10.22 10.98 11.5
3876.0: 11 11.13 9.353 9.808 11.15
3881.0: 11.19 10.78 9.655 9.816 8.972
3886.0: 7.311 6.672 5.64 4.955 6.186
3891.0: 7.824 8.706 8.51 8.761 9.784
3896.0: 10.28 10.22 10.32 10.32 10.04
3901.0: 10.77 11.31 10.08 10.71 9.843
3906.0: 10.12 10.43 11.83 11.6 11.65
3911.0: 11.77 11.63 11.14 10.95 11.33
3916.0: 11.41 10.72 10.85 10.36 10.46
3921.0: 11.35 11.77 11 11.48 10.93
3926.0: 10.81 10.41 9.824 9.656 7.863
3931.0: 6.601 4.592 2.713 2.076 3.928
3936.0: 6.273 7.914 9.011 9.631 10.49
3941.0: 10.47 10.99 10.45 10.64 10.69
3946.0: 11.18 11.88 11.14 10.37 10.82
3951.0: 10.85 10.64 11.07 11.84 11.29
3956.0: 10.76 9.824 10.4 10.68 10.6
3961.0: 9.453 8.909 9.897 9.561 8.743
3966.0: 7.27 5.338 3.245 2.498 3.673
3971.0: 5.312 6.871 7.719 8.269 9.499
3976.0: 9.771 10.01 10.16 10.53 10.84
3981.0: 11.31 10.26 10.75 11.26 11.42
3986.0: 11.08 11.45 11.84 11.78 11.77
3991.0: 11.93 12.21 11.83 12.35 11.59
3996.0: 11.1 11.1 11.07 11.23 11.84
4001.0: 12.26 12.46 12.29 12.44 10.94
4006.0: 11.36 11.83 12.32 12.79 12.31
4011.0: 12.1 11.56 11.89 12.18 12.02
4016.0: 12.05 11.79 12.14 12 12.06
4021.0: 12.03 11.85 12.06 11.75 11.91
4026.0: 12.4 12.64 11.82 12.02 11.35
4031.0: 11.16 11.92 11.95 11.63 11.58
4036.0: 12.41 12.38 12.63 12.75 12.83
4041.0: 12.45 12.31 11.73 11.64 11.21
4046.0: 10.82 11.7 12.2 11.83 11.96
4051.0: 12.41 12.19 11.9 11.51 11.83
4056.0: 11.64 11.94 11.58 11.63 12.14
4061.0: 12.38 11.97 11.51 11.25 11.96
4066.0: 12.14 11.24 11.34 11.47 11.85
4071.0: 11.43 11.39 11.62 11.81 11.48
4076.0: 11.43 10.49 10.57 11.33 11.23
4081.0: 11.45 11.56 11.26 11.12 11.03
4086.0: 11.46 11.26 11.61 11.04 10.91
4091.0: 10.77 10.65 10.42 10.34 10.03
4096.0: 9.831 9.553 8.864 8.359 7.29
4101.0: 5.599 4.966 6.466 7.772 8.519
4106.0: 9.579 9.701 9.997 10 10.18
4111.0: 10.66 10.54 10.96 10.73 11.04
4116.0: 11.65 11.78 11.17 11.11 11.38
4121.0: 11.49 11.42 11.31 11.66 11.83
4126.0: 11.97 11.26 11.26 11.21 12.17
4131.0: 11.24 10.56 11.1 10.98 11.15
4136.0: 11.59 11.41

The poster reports 1.24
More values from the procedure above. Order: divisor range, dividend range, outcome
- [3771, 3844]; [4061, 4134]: 1.32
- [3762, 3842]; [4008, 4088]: 1.45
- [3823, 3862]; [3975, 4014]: 1.29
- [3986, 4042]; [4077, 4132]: 0.91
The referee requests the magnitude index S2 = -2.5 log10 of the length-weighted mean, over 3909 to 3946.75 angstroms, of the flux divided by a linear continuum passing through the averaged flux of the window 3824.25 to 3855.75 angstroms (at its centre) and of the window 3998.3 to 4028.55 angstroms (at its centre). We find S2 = 0.107 mag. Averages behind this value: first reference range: 9.27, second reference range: 12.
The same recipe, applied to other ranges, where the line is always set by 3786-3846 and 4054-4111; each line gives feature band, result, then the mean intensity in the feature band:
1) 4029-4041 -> -0.17 mag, 12.1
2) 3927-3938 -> 0.46 mag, 6.47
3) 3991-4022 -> -0.17 mag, 11.9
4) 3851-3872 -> -0.20 mag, 11.4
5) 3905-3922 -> -0.14 mag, 11.1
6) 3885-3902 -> 0.12 mag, 8.61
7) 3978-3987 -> -0.09 mag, 10.9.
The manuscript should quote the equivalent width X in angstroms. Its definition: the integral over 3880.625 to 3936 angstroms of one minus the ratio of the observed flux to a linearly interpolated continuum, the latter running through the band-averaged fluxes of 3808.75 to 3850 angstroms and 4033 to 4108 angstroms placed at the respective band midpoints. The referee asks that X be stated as 3.4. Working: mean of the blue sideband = 9.57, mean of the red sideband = 11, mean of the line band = 9.42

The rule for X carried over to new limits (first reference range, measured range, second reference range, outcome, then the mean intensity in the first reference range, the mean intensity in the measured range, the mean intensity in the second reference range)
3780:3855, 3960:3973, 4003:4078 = 4.9 angstroms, 9.65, 6.92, 11.9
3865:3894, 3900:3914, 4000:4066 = -1.2 angstroms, 9.72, 11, 12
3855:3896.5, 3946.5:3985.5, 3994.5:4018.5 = 6.8 angstroms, 10.1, 9.35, 11.9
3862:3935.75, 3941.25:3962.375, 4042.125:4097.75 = -0.7 angstroms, 9.89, 10.7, 11.4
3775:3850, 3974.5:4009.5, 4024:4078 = -0.4 angstroms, 9.57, 11.4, 11.8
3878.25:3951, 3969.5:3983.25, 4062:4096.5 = 1.8 angstroms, 9.63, 8.89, 11.2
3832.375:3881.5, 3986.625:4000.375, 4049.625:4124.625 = -1.4 angstroms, 10.3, 11.6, 10.8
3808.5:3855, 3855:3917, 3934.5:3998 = -3.6 angstroms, 9.79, 10.4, 9.79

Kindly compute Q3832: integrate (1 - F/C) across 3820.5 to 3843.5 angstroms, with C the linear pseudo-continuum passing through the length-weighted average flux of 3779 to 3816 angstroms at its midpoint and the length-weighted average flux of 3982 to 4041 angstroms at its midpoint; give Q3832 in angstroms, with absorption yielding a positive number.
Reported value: 3.62 angstroms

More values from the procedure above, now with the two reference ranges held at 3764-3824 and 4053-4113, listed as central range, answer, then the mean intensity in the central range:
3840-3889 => -3.8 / 10.6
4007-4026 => -3.1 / 12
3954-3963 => -0.1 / 10.3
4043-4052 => -1.1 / 11.7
